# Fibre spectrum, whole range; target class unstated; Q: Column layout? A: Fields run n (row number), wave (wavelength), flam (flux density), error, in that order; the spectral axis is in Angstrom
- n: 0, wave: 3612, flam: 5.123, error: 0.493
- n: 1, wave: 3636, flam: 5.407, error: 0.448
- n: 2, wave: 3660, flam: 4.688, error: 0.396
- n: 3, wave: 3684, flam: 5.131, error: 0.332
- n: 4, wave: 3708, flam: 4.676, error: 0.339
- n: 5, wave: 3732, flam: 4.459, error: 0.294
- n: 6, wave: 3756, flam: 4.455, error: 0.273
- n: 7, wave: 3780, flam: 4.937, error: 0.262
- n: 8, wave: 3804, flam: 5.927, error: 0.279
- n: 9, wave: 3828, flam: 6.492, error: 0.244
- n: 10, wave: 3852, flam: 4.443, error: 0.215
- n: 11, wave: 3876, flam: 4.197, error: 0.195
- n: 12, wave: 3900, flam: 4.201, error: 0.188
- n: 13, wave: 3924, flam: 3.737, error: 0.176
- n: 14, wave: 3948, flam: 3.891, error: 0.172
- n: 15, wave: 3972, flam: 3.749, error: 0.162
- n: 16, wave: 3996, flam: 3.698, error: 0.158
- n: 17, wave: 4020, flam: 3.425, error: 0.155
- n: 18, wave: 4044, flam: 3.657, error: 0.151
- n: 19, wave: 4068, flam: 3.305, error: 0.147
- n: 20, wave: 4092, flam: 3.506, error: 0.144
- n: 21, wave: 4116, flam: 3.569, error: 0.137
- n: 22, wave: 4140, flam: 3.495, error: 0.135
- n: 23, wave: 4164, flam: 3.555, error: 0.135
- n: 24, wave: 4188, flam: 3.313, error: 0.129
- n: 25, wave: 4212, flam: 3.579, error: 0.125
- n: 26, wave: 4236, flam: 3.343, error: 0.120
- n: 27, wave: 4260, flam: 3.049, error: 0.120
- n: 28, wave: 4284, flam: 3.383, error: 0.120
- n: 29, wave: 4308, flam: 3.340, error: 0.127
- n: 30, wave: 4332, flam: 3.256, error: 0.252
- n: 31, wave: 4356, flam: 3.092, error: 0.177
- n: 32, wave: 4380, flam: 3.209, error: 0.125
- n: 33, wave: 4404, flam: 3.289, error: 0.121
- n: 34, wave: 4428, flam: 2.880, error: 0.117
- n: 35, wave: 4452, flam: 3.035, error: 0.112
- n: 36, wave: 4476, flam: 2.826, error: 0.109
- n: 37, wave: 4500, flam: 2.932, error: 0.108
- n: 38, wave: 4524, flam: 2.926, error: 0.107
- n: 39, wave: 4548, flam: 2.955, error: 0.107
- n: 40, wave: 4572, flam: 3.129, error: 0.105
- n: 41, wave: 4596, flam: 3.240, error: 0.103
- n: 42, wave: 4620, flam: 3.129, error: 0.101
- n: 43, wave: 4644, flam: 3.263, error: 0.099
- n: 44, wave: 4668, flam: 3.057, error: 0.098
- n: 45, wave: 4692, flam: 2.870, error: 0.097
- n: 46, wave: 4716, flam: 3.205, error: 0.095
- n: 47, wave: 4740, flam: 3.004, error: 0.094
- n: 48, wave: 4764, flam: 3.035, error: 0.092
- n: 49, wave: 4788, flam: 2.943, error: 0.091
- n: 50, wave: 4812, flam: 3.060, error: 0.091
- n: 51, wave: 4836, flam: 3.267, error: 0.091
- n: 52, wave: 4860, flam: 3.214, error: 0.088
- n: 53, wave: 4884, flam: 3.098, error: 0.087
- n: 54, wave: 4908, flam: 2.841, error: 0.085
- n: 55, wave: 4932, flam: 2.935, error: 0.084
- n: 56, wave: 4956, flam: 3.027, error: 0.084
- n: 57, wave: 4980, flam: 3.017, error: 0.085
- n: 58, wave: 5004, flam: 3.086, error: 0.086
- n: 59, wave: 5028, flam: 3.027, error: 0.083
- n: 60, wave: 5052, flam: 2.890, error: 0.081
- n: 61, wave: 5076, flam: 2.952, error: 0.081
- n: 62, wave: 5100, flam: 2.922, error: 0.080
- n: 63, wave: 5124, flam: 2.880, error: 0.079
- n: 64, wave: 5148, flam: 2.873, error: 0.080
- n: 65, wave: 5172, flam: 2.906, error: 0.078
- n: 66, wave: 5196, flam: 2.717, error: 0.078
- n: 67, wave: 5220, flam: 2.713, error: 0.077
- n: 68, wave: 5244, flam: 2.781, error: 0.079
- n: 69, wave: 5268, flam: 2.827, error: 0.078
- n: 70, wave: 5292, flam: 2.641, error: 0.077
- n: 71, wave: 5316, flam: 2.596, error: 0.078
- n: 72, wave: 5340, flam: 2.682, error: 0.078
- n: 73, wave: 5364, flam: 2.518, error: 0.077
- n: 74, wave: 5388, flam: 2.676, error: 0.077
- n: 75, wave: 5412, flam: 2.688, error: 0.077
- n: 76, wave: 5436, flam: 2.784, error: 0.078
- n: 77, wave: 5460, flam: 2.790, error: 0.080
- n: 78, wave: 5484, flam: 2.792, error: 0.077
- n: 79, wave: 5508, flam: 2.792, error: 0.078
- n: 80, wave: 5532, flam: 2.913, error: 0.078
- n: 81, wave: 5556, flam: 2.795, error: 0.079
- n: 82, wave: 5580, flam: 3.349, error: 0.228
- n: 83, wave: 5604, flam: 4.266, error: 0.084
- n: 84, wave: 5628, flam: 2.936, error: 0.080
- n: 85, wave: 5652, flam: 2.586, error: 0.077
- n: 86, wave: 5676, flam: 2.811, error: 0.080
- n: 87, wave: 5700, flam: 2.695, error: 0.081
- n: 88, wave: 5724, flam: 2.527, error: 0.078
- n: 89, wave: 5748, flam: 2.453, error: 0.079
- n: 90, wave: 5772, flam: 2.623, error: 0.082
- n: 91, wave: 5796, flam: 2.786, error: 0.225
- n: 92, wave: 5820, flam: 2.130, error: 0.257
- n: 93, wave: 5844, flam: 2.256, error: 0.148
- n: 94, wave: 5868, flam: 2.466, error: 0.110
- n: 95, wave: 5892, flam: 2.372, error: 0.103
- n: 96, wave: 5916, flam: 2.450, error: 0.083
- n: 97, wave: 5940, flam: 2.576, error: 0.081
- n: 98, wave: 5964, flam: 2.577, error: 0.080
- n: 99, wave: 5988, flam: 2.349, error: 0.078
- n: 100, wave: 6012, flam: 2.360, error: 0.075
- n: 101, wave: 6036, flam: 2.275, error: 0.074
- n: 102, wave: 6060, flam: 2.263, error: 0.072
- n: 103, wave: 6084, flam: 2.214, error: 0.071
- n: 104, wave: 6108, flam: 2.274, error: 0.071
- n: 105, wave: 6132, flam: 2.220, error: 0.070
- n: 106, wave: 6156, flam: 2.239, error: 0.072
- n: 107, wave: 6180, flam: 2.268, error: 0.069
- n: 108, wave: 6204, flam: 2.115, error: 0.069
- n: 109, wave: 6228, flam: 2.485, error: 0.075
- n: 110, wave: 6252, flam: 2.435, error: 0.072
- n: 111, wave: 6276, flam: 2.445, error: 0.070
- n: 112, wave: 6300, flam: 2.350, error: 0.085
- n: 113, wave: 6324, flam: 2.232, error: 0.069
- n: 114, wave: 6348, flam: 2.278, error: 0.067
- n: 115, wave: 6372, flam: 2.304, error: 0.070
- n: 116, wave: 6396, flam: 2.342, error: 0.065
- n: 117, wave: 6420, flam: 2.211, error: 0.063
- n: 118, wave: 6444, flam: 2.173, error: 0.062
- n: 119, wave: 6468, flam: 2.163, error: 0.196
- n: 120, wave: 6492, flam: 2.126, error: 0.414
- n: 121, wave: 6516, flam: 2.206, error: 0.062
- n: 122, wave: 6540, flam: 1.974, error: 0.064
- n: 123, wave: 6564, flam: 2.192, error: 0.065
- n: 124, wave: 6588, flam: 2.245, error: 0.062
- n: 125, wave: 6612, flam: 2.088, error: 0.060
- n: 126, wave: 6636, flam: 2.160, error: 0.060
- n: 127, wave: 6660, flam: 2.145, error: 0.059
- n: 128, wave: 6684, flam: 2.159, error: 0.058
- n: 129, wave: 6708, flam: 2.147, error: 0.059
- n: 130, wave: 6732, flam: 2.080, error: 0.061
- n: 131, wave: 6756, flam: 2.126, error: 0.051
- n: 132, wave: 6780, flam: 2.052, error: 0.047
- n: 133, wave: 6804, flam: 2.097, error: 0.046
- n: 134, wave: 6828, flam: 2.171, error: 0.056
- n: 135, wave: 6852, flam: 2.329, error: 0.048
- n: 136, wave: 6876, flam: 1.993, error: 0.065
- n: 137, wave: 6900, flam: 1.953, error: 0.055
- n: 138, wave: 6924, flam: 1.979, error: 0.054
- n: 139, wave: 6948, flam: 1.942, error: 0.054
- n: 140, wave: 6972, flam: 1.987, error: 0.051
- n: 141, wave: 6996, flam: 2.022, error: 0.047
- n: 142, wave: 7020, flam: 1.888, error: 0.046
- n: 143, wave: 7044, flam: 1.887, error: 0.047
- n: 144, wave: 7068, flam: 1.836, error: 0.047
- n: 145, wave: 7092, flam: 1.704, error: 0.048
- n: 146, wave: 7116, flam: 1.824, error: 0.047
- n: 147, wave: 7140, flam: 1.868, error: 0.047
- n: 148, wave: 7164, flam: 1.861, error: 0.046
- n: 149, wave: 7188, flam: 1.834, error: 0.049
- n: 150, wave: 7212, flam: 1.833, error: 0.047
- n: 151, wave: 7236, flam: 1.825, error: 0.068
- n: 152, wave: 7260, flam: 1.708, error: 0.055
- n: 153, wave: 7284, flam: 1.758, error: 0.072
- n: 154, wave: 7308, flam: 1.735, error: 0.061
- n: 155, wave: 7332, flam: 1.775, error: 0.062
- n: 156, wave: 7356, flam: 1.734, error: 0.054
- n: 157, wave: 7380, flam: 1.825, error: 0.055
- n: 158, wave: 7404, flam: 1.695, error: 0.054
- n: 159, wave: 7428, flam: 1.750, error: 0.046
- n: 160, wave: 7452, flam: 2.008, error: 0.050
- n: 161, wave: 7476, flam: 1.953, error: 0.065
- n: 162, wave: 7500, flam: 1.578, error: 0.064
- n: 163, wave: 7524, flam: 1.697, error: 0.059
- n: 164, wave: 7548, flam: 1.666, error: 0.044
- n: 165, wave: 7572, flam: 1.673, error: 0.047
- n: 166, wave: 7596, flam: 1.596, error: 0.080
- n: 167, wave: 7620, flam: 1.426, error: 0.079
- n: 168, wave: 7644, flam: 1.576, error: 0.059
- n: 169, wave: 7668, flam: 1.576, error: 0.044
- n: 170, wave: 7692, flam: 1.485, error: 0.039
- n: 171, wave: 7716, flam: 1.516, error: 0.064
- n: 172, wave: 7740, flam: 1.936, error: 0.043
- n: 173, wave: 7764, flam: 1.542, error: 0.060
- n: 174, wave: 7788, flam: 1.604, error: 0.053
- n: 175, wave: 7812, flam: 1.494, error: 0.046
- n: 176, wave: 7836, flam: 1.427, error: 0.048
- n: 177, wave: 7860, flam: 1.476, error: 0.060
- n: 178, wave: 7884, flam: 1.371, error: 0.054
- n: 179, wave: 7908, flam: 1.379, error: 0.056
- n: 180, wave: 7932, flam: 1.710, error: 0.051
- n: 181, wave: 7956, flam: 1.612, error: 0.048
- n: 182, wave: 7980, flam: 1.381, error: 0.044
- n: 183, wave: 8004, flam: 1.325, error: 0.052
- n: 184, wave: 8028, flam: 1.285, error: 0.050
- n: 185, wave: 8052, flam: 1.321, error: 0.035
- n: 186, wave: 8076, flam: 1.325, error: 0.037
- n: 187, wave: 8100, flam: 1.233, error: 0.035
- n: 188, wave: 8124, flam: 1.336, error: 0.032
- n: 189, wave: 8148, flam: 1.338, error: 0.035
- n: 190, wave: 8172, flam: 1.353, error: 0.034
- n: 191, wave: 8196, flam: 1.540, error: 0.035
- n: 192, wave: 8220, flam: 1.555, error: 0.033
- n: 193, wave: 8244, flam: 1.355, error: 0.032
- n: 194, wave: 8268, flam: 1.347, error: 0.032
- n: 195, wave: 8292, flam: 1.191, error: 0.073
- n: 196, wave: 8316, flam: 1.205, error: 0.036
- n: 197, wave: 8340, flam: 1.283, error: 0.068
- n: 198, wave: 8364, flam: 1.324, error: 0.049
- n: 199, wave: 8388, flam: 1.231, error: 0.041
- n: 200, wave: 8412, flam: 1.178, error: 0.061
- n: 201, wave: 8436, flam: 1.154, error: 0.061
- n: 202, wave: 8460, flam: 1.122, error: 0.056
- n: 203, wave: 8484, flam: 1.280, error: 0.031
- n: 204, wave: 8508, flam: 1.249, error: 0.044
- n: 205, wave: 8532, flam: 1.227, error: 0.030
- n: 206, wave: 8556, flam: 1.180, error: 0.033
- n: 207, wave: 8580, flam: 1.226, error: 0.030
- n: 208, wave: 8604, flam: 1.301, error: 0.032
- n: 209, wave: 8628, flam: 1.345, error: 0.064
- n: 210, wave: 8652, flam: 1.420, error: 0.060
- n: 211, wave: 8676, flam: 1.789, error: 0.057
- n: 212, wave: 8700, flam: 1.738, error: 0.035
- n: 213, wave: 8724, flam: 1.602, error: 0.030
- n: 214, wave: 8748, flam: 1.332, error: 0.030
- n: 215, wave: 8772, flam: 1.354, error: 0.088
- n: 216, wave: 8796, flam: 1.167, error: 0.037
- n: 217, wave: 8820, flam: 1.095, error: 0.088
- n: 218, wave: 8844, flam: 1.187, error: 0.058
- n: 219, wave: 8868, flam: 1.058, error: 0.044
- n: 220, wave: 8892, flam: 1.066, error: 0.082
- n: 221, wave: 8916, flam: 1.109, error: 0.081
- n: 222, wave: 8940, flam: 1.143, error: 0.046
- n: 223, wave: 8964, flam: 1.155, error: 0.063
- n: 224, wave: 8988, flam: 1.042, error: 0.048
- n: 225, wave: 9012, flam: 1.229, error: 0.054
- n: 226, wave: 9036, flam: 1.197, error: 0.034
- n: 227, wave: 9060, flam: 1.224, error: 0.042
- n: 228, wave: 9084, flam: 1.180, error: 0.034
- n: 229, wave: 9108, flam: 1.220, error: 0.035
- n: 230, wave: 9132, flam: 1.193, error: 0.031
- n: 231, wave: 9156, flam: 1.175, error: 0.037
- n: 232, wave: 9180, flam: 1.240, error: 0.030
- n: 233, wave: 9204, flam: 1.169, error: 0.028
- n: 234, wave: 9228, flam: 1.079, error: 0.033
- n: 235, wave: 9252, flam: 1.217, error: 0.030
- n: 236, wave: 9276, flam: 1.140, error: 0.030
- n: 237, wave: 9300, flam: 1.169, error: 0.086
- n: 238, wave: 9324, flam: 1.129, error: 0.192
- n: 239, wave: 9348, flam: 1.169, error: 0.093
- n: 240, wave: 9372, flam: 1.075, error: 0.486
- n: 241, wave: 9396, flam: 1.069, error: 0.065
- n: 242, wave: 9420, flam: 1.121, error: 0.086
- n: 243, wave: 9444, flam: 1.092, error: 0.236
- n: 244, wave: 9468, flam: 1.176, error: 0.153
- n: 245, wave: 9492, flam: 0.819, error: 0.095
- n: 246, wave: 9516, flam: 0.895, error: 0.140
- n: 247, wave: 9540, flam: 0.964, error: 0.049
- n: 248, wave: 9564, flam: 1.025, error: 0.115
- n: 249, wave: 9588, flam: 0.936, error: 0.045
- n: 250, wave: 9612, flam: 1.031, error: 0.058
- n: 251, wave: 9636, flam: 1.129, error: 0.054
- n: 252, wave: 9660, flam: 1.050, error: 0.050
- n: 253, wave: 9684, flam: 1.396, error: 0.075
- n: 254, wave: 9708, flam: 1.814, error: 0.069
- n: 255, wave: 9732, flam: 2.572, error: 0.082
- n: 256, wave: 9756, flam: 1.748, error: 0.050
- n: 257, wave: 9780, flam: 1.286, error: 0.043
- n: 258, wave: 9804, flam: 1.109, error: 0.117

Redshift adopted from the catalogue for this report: 1.001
